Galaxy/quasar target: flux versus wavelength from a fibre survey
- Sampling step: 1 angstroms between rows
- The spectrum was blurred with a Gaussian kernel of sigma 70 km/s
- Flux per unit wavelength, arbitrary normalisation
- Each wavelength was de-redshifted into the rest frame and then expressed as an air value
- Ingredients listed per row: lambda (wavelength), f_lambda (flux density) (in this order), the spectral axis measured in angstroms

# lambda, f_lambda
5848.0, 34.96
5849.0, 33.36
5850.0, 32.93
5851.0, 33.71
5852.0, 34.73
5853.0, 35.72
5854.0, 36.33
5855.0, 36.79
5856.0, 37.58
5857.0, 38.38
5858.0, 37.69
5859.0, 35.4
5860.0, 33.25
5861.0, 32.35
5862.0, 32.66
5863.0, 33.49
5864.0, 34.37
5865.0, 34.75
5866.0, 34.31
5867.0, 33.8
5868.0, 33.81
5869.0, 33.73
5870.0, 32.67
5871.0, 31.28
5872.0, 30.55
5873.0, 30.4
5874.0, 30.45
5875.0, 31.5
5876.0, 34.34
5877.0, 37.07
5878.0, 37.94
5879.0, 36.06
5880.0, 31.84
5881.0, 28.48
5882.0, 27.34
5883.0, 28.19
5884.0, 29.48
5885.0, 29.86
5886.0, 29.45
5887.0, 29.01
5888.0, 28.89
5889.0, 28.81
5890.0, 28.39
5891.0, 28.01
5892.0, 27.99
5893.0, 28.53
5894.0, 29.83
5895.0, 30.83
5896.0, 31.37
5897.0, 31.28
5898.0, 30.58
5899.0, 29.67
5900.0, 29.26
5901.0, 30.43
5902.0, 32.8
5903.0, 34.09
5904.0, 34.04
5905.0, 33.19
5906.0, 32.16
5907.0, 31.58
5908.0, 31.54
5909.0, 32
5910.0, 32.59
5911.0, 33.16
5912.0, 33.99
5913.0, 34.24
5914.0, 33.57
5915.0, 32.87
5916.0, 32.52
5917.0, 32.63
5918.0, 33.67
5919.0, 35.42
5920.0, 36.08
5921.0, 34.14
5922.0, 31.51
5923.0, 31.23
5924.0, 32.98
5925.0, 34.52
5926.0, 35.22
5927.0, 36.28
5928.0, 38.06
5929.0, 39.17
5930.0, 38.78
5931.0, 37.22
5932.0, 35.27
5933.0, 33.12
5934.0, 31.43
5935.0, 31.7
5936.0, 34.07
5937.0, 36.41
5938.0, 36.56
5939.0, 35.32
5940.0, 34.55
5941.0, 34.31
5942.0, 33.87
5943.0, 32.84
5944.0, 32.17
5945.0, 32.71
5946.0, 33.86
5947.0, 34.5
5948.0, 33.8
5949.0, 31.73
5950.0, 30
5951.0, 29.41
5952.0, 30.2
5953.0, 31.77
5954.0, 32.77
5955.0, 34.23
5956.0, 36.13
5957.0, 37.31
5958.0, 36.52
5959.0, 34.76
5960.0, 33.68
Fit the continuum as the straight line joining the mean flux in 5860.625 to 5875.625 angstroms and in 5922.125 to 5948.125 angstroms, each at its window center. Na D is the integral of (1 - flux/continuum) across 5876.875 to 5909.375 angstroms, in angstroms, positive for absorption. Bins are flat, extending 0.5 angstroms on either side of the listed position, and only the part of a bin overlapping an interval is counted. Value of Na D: 2.5 angstroms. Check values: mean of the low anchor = 32.7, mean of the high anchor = 34.6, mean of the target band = 30.8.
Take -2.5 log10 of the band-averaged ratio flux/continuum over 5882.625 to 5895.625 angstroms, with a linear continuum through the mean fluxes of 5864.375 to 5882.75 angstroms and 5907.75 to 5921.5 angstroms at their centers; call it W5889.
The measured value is 0.14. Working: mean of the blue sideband 32.7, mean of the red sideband 33.5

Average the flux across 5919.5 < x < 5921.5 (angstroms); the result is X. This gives 35.1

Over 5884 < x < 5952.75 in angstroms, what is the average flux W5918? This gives 32.6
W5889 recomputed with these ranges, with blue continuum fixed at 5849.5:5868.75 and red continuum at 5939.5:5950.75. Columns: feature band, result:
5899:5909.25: 0.06 mag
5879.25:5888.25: 0.17 mag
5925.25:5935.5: -0.07 mag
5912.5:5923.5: 0.01 mag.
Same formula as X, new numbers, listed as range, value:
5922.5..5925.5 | 32.9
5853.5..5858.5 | 37.4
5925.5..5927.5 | 35.8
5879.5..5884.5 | 29.1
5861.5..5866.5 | 33.9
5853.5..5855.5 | 36.6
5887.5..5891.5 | 28.5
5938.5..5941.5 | 34.7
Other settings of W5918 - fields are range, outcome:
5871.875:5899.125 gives 30.6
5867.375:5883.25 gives 32.3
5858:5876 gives 33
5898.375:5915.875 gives 32.4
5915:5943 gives 34.6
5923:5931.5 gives 36.2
